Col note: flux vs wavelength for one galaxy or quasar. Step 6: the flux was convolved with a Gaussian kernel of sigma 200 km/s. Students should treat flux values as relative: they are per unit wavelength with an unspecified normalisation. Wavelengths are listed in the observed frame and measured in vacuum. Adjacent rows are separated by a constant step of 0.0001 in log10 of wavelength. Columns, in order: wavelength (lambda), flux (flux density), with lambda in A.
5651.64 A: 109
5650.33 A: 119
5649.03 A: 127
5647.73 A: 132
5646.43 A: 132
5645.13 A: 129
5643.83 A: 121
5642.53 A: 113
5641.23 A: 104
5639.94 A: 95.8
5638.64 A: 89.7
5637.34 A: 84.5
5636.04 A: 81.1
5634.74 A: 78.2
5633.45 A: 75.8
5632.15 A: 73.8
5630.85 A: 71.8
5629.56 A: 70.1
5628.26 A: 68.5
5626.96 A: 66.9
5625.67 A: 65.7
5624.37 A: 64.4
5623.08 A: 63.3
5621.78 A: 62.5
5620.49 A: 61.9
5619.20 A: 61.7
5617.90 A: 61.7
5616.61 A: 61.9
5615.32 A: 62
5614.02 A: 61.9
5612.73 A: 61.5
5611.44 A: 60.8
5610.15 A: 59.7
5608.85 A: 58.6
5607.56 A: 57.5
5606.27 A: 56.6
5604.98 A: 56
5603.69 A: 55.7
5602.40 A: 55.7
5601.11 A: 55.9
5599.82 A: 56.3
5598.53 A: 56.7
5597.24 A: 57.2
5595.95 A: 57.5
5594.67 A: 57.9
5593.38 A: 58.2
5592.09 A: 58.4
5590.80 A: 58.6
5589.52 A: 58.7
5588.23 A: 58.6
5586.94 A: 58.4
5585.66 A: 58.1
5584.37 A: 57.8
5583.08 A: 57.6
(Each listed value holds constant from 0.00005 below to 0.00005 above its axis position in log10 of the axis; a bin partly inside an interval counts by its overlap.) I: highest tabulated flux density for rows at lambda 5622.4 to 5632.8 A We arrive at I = 73.8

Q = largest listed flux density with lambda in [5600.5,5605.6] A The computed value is 56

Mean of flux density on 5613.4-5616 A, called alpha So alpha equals 61.9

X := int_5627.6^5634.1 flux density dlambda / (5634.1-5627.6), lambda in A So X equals 72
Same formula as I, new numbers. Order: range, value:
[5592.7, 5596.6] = 58.2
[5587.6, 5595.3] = 58.7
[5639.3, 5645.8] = 129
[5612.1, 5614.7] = 61.9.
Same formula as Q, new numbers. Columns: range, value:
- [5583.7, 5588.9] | 58.6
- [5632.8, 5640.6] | 95.8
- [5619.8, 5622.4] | 62.5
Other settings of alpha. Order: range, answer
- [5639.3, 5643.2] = 105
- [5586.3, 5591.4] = 58.6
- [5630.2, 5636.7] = 76.2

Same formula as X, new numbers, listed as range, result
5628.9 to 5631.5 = 71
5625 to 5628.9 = 67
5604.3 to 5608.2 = 56.7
